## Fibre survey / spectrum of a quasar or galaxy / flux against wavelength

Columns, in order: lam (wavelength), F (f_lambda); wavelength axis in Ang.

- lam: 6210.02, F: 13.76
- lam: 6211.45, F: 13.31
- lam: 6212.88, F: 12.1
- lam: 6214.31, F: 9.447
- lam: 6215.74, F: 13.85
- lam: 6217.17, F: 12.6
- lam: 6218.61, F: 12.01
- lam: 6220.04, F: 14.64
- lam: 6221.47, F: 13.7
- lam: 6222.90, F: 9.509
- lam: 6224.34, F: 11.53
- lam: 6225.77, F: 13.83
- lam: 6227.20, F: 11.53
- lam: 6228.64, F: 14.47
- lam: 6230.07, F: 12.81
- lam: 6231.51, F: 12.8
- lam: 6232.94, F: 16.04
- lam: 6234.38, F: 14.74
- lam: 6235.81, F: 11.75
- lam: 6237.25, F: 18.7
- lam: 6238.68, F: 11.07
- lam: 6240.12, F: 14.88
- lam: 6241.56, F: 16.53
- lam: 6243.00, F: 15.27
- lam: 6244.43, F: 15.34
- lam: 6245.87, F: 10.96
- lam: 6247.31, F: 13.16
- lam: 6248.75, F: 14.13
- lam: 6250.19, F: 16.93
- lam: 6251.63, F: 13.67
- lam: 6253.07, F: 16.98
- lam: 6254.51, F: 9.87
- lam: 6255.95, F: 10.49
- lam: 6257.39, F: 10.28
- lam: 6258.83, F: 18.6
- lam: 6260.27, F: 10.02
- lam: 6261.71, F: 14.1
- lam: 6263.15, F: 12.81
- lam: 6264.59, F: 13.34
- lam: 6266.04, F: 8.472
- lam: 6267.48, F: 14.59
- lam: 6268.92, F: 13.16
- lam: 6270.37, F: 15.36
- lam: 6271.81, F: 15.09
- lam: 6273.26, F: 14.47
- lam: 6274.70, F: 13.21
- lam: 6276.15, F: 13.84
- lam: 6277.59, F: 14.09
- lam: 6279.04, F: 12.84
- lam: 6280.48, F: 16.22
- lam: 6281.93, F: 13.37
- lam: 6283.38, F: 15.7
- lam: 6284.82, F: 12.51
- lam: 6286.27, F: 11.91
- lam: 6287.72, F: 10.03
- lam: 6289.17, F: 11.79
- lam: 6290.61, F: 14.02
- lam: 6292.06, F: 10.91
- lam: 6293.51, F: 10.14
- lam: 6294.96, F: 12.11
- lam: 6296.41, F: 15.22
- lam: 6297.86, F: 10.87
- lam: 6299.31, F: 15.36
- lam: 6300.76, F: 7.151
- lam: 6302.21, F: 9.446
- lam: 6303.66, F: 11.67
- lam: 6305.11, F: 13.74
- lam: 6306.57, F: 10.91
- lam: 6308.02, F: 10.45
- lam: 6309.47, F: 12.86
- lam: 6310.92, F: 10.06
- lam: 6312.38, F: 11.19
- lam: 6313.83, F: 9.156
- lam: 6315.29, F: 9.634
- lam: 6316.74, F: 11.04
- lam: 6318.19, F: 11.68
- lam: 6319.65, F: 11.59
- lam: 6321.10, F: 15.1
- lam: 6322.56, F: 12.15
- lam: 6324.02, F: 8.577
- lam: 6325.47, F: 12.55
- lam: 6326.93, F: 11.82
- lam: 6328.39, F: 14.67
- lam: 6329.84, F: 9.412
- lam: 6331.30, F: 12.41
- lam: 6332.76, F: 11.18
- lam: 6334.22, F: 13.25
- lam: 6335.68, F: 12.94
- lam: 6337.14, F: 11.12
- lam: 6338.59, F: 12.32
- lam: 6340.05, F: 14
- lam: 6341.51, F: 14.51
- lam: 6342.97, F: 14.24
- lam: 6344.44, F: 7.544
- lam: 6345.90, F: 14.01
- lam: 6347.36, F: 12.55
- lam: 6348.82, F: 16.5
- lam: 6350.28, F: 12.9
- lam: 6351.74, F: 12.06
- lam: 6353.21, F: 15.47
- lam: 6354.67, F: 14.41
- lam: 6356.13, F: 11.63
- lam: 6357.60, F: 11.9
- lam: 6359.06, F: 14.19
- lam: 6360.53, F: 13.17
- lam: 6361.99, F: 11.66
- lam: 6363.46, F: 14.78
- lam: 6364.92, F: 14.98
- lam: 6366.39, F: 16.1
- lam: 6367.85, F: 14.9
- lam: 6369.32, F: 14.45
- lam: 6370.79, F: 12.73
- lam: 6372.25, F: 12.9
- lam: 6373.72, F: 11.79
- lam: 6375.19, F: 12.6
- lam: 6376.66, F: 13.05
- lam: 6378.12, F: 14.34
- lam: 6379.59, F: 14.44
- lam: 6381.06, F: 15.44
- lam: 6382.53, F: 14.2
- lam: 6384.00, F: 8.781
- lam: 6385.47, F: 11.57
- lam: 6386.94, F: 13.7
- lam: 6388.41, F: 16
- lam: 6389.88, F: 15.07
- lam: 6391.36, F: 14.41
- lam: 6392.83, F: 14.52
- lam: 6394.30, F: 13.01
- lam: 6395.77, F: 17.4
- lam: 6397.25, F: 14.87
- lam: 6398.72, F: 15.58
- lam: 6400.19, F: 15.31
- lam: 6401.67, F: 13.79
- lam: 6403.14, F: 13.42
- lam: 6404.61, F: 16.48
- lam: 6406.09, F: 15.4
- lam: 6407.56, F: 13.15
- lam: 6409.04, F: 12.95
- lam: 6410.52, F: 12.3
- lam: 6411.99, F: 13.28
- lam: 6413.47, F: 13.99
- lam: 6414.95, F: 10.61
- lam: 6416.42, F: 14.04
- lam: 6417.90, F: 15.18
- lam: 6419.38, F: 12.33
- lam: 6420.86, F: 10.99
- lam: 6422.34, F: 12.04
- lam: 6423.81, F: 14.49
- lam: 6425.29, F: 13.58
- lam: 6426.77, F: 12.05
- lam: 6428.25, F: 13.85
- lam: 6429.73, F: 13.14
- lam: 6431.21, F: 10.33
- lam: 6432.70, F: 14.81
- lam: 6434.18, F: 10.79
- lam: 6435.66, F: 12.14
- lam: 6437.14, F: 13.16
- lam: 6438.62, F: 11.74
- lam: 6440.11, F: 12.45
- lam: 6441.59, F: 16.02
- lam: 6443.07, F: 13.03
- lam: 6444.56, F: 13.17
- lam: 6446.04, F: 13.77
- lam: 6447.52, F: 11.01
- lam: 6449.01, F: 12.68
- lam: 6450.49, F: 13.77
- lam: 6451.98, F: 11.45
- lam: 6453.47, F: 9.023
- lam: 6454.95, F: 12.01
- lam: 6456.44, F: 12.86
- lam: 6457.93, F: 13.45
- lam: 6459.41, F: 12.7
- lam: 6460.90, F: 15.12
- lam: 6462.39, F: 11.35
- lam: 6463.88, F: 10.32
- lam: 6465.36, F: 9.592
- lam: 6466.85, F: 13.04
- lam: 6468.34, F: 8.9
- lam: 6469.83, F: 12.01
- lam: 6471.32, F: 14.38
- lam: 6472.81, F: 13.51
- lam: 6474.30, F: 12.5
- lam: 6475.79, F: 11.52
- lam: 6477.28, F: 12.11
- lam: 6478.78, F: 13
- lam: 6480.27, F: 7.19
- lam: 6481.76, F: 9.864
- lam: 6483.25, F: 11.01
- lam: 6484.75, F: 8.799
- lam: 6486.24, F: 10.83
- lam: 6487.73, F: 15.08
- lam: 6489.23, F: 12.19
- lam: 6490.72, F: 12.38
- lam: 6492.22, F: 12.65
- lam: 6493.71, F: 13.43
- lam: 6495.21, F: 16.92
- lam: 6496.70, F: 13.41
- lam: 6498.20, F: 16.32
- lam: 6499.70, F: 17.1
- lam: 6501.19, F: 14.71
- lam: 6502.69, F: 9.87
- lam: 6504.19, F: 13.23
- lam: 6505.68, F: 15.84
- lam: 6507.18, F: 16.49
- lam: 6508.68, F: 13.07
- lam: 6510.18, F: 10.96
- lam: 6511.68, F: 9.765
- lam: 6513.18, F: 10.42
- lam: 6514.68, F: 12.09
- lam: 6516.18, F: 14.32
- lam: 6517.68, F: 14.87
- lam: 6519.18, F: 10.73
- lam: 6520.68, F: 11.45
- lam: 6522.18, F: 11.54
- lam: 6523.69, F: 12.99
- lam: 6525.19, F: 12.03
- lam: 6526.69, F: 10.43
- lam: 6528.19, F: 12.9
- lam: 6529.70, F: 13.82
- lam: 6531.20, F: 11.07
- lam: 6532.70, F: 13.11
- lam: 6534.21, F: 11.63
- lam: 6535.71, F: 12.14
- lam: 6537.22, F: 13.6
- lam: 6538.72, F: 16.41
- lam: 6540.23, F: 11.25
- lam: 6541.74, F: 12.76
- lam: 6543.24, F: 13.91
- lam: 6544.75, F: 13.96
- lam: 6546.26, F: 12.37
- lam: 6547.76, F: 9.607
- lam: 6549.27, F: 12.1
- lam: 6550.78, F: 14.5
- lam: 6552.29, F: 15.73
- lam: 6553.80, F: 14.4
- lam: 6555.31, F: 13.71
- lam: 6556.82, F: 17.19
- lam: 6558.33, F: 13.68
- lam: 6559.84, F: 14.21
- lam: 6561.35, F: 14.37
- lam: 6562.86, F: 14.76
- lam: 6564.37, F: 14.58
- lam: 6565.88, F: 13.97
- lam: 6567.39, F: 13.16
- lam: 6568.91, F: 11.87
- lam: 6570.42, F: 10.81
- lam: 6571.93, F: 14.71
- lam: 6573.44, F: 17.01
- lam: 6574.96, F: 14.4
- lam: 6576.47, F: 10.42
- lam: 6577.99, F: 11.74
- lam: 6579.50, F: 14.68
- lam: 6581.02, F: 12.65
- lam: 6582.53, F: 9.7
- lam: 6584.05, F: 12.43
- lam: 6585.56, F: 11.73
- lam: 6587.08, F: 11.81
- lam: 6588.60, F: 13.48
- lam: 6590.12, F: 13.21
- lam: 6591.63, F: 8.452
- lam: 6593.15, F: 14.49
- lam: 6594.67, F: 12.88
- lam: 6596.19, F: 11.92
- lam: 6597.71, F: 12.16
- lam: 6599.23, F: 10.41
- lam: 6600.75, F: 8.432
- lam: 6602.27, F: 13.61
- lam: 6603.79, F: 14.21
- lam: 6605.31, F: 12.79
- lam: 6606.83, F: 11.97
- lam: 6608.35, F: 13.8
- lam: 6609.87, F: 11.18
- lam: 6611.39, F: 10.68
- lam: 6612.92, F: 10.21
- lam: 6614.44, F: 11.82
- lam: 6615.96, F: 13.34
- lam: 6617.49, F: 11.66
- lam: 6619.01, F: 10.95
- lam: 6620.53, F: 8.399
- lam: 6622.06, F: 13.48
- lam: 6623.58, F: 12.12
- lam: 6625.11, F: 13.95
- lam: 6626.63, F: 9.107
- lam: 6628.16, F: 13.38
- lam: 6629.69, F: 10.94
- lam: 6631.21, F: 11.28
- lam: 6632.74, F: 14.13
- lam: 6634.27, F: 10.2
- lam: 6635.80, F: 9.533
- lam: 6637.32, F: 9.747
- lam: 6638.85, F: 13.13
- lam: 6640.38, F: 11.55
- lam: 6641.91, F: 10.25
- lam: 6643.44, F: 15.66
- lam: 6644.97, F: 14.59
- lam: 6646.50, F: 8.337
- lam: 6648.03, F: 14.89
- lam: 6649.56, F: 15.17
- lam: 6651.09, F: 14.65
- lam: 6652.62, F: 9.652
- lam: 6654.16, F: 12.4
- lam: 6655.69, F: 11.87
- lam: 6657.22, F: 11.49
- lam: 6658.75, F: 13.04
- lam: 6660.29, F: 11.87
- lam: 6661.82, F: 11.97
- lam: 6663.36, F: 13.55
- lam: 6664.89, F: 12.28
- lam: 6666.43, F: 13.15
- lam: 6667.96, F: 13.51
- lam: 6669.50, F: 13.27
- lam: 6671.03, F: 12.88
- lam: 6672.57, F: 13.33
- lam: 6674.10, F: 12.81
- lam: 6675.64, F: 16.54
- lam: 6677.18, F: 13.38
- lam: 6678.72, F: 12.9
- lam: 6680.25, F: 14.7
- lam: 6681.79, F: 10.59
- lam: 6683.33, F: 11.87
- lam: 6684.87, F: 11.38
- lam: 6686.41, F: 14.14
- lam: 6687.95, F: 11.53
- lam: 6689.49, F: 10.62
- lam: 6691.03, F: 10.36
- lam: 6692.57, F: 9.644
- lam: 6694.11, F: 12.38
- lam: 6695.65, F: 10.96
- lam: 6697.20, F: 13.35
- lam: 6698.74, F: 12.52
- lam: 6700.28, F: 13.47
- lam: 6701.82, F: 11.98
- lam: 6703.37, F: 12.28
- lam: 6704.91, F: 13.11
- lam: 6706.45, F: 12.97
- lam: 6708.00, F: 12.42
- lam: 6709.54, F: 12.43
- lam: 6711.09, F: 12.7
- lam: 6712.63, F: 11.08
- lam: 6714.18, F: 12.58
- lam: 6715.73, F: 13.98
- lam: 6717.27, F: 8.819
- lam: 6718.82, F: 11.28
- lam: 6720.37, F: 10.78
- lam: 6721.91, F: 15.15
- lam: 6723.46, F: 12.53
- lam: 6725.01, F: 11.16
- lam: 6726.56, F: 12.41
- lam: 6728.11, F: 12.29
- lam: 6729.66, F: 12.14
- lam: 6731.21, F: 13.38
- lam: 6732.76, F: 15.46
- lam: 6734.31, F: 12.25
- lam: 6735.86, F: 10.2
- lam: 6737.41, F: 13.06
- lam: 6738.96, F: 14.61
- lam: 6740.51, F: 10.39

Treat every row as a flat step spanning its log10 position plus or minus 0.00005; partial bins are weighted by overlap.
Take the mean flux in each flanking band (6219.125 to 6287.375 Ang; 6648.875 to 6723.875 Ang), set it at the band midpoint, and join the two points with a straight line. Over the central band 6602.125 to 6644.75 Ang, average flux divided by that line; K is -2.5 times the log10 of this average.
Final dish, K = 0.06 mag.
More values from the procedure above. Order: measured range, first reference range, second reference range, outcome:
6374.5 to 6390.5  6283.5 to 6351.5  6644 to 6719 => -0.127 mag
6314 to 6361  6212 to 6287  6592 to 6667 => 0.055 mag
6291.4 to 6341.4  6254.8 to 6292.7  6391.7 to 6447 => 0.131 mag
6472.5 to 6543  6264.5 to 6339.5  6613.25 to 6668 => -0.041 mag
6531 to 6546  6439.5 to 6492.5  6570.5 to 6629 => -0.078 mag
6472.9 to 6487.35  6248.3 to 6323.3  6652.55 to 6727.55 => 0.137 mag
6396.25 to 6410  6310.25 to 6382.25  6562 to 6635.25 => -0.152 mag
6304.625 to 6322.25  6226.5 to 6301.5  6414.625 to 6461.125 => 0.153 mag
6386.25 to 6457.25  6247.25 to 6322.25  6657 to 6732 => -0.068 mag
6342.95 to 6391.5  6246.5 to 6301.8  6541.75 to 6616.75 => -0.039 mag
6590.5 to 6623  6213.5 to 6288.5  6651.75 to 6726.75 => 0.069 mag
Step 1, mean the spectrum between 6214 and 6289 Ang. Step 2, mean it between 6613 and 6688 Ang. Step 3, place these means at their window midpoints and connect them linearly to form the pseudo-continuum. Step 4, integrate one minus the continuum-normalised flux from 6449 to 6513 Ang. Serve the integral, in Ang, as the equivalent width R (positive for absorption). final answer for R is 1.8 Ang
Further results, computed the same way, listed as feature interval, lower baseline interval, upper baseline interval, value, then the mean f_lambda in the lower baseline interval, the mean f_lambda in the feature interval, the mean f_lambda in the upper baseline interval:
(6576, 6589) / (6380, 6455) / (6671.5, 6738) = 0.7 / 13.3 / 12.1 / 12.4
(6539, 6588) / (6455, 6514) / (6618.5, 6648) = -4.9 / 12.5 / 13.3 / 11.7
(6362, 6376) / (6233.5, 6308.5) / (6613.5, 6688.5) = -0.9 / 13.1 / 13.8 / 12.4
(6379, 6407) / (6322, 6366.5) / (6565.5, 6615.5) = -3.6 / 12.8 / 14.4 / 12.3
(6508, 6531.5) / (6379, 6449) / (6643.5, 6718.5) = 1.9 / 13.5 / 12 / 12.5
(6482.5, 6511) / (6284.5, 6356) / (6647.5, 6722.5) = -2.5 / 12.1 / 13.4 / 12.5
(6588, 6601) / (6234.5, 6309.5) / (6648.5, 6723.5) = 0.8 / 13.1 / 11.8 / 12.5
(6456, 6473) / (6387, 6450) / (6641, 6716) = 1.5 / 13.5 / 12.2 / 12.6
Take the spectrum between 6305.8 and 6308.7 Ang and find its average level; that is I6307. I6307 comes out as 10.7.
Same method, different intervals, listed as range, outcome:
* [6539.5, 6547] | 12.9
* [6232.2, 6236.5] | 14.2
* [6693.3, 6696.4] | 11.7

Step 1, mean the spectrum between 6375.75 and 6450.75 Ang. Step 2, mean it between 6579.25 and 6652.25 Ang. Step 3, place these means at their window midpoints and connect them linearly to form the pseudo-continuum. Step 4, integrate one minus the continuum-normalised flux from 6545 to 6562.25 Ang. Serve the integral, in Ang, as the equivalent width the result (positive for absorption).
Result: -1.9 Ang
